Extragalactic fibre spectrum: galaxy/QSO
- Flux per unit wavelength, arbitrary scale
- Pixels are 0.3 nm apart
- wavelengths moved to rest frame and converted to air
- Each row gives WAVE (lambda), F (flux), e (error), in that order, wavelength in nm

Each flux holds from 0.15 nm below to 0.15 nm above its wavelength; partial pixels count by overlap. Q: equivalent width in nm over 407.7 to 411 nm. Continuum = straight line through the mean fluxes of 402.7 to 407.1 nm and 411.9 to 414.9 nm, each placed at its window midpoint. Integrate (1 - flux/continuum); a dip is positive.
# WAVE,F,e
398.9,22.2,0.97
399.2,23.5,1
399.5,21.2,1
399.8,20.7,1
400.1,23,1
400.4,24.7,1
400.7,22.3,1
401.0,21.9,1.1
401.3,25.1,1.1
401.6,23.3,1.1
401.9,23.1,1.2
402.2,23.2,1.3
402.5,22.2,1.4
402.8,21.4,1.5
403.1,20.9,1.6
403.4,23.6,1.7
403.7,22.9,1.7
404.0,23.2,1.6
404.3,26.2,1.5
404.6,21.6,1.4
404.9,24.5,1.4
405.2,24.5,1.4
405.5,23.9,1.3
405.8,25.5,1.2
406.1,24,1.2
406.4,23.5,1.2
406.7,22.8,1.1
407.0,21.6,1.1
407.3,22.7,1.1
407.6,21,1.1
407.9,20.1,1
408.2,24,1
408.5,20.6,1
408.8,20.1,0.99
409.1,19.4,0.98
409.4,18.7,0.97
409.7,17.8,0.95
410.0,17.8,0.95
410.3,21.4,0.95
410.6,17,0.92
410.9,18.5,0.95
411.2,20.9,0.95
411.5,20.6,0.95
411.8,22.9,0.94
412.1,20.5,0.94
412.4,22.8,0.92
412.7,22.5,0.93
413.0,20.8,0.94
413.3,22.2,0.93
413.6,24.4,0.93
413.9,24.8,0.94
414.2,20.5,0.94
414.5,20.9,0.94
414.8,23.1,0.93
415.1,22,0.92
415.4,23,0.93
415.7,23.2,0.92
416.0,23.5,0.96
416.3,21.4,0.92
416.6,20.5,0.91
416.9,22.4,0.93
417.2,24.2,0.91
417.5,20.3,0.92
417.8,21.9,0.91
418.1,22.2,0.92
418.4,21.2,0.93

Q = 0.460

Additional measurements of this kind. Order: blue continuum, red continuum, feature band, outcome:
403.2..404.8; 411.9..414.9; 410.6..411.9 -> 0.13 nm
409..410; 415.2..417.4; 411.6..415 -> -0.25 nm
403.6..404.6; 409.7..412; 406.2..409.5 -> 0.02 nm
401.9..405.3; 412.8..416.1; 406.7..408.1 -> 0.08 nm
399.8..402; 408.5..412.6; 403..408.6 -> -0.40 nm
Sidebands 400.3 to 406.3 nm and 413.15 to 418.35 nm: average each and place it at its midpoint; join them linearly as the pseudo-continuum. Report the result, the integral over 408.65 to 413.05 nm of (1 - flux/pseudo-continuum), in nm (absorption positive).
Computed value 0.51 nm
